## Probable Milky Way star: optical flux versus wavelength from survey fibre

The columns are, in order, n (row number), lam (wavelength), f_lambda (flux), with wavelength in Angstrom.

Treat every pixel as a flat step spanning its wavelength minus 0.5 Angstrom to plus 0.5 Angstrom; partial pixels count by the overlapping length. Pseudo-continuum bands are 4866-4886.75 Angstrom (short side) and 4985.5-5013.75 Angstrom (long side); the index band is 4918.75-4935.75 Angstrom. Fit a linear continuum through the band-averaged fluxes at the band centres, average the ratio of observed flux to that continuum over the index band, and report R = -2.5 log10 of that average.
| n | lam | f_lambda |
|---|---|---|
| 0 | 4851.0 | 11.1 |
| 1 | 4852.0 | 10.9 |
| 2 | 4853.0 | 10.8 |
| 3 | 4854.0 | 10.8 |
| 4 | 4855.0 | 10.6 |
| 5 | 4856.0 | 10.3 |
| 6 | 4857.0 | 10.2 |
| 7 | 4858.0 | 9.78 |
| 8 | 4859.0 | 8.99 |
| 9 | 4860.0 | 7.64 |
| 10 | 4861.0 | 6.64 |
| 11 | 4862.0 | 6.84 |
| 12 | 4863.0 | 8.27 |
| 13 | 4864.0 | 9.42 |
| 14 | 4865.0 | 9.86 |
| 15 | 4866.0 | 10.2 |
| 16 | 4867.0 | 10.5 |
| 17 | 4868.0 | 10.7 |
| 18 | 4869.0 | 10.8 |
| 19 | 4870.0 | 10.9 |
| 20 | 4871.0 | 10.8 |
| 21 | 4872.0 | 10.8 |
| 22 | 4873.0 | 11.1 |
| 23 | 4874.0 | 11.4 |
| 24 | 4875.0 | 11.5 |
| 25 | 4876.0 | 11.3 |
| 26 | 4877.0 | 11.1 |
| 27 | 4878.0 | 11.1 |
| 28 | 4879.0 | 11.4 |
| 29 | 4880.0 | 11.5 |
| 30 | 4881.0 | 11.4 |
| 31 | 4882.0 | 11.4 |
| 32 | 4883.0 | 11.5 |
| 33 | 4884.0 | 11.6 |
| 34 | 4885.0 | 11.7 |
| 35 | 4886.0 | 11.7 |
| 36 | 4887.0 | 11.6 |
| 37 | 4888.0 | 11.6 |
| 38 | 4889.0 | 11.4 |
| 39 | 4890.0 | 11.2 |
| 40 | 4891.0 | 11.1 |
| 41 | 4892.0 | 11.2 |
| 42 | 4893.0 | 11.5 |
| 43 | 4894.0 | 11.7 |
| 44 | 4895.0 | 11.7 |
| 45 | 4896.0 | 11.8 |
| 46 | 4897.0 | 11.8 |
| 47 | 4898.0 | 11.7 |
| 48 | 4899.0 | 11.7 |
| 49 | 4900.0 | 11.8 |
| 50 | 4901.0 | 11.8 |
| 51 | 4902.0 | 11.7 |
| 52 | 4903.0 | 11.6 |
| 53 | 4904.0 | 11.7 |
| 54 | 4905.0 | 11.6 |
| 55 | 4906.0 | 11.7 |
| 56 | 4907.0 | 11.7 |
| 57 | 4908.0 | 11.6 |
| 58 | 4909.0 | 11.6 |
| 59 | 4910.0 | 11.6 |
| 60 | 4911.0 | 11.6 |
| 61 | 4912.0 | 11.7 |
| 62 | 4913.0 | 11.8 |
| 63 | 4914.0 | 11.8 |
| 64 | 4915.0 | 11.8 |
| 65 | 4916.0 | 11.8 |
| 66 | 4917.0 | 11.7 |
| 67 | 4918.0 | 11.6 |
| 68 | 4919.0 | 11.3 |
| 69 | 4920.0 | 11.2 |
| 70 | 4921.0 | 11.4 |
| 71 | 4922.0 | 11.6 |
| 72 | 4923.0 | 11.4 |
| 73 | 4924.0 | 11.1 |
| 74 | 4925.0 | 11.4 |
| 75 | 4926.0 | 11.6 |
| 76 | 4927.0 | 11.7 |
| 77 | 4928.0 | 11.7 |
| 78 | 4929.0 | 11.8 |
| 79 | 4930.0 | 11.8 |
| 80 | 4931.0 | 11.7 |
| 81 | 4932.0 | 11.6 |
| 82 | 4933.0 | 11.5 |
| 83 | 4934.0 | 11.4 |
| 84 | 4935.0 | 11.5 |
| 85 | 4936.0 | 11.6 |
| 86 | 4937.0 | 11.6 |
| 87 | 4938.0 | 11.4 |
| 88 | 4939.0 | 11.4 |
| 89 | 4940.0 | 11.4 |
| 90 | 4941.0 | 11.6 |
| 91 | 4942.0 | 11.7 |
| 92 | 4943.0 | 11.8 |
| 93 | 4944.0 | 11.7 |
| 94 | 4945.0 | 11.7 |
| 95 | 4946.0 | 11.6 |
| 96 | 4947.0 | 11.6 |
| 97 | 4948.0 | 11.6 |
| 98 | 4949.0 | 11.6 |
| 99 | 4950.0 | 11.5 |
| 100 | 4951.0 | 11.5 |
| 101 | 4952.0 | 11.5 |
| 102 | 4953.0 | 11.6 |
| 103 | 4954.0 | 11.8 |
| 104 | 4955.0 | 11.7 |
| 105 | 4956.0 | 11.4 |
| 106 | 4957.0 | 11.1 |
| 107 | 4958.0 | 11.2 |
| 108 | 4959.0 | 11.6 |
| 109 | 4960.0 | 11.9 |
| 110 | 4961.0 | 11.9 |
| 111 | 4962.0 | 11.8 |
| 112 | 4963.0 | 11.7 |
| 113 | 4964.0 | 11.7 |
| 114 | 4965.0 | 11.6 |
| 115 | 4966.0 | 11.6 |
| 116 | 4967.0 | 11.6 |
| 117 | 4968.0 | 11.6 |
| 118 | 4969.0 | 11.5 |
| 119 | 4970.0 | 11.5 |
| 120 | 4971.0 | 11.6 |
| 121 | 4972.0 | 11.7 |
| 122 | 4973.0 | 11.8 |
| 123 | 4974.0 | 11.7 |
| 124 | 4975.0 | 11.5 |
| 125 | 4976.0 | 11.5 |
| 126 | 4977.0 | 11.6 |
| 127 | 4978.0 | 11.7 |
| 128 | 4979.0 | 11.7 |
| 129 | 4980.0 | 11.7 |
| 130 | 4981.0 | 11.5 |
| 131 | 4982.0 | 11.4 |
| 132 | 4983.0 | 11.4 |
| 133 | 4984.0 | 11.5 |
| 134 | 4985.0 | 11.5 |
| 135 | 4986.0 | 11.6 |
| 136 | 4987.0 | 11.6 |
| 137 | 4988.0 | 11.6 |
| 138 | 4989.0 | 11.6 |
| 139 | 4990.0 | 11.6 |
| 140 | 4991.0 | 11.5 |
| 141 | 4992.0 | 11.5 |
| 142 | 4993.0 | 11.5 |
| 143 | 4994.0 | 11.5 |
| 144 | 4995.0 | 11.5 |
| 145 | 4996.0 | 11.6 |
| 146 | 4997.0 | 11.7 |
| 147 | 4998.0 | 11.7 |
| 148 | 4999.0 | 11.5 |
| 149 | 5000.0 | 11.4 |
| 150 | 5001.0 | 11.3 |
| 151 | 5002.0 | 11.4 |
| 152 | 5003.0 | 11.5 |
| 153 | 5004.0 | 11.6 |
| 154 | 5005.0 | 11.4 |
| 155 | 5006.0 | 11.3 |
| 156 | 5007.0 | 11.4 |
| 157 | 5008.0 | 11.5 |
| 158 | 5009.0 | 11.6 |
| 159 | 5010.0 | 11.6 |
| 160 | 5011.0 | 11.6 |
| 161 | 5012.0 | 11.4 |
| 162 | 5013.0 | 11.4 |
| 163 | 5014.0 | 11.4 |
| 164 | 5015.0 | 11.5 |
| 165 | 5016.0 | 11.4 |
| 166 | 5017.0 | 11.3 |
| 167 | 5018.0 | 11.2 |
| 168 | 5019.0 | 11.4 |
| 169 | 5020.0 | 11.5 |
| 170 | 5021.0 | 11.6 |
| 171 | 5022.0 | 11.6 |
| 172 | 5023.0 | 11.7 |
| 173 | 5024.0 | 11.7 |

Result -0.02 mag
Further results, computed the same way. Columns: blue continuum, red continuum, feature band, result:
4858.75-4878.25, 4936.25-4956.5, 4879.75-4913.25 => -0.10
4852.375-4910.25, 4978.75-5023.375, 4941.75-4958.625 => -0.03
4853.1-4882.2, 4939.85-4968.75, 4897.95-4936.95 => -0.06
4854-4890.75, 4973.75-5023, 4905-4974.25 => -0.05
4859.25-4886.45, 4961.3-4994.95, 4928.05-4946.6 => -0.04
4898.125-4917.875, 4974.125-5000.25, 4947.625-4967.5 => 0.00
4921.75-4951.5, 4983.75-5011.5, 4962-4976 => -0.01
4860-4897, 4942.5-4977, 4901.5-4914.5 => -0.05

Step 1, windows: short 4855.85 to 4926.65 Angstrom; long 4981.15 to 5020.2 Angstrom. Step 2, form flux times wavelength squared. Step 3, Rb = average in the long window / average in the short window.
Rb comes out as 1.08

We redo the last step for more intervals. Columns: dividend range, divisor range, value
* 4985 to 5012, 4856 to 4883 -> 1.19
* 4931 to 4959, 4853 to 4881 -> 1.17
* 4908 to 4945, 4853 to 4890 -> 1.13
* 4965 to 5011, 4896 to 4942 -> 1.02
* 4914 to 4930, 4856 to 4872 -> 1.24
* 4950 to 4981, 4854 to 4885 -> 1.17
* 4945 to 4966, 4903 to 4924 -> 1.02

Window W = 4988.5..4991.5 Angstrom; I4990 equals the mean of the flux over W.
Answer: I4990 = 11.6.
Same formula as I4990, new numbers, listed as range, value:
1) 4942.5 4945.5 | 11.7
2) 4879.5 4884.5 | 11.5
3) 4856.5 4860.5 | 9.15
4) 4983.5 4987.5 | 11.6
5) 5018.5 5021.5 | 11.5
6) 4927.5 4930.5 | 11.8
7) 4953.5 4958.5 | 11.4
